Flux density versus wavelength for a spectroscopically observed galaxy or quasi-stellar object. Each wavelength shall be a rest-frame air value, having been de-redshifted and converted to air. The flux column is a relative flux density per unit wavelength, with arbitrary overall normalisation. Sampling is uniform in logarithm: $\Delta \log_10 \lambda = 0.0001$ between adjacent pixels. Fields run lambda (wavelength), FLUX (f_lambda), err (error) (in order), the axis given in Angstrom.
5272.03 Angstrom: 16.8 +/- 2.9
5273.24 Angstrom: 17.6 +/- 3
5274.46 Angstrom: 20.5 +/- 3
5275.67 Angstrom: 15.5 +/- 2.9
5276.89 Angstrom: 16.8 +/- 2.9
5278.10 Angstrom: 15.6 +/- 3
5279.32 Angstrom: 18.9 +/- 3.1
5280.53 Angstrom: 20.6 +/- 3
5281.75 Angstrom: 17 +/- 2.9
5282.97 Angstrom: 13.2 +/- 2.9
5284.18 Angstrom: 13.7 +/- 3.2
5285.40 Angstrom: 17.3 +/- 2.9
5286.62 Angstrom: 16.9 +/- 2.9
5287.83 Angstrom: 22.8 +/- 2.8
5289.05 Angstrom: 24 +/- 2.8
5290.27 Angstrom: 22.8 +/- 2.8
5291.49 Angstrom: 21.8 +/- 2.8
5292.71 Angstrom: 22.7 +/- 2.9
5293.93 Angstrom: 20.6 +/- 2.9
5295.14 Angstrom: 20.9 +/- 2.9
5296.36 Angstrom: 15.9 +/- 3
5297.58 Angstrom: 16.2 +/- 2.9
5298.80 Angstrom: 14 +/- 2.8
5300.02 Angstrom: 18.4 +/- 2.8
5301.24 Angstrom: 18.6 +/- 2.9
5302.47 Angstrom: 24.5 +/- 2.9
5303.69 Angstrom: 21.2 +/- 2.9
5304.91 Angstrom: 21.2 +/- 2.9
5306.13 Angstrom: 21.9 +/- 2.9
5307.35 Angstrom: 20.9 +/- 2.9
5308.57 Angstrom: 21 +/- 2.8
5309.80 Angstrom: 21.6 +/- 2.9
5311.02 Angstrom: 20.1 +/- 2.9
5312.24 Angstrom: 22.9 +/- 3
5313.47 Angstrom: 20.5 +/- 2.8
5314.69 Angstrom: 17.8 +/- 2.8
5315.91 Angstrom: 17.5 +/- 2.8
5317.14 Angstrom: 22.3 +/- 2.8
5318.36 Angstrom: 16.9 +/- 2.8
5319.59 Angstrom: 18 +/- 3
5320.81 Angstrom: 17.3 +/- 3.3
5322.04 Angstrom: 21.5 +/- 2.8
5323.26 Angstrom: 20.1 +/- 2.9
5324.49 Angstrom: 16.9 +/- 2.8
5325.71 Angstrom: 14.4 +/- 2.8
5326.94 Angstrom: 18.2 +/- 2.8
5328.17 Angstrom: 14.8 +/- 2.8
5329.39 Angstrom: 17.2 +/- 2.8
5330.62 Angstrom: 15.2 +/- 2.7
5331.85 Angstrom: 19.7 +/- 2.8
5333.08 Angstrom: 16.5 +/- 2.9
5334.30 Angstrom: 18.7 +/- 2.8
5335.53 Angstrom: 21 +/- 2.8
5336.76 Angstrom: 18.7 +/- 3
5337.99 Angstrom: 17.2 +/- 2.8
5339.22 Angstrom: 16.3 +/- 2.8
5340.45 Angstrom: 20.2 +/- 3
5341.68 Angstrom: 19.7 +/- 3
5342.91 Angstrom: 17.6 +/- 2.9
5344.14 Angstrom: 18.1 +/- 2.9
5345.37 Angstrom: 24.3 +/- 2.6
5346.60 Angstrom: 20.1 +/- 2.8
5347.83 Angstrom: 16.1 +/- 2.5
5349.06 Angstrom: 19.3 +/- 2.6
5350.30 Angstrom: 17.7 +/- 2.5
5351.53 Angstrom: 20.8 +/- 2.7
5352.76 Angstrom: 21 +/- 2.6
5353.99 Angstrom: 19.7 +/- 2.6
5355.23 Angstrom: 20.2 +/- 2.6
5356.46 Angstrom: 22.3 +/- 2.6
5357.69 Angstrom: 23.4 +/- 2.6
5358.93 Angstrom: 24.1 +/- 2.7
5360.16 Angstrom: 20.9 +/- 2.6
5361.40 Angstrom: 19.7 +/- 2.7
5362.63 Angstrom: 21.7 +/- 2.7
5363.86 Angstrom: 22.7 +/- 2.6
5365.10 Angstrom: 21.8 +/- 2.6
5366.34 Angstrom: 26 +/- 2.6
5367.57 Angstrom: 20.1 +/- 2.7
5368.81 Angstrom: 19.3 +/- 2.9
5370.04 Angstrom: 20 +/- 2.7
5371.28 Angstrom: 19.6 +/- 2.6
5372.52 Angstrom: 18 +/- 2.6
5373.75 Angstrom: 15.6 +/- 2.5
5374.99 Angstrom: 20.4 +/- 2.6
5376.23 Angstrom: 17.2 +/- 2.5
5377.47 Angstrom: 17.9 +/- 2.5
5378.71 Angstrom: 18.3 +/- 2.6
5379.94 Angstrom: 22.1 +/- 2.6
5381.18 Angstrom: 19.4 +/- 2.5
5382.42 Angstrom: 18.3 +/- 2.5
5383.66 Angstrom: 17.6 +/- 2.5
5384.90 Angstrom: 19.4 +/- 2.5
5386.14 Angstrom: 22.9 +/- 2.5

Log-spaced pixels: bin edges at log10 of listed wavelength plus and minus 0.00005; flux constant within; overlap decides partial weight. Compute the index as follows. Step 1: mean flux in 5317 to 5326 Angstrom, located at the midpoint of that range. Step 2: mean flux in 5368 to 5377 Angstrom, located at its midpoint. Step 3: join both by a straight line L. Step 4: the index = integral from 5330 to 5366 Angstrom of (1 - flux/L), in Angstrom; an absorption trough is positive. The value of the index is -2.7 Angstrom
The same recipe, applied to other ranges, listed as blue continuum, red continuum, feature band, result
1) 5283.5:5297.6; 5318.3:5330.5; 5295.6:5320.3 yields -1.35 Angstrom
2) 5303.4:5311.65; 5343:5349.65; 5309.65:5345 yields 3.08 Angstrom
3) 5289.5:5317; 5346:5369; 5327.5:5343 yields 2.03 Angstrom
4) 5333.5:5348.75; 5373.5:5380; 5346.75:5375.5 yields -2.71 Angstrom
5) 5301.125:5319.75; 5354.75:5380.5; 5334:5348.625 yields 1.09 Angstrom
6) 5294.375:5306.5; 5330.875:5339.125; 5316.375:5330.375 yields 0.57 Angstrom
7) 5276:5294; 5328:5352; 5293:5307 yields -0.54 Angstrom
